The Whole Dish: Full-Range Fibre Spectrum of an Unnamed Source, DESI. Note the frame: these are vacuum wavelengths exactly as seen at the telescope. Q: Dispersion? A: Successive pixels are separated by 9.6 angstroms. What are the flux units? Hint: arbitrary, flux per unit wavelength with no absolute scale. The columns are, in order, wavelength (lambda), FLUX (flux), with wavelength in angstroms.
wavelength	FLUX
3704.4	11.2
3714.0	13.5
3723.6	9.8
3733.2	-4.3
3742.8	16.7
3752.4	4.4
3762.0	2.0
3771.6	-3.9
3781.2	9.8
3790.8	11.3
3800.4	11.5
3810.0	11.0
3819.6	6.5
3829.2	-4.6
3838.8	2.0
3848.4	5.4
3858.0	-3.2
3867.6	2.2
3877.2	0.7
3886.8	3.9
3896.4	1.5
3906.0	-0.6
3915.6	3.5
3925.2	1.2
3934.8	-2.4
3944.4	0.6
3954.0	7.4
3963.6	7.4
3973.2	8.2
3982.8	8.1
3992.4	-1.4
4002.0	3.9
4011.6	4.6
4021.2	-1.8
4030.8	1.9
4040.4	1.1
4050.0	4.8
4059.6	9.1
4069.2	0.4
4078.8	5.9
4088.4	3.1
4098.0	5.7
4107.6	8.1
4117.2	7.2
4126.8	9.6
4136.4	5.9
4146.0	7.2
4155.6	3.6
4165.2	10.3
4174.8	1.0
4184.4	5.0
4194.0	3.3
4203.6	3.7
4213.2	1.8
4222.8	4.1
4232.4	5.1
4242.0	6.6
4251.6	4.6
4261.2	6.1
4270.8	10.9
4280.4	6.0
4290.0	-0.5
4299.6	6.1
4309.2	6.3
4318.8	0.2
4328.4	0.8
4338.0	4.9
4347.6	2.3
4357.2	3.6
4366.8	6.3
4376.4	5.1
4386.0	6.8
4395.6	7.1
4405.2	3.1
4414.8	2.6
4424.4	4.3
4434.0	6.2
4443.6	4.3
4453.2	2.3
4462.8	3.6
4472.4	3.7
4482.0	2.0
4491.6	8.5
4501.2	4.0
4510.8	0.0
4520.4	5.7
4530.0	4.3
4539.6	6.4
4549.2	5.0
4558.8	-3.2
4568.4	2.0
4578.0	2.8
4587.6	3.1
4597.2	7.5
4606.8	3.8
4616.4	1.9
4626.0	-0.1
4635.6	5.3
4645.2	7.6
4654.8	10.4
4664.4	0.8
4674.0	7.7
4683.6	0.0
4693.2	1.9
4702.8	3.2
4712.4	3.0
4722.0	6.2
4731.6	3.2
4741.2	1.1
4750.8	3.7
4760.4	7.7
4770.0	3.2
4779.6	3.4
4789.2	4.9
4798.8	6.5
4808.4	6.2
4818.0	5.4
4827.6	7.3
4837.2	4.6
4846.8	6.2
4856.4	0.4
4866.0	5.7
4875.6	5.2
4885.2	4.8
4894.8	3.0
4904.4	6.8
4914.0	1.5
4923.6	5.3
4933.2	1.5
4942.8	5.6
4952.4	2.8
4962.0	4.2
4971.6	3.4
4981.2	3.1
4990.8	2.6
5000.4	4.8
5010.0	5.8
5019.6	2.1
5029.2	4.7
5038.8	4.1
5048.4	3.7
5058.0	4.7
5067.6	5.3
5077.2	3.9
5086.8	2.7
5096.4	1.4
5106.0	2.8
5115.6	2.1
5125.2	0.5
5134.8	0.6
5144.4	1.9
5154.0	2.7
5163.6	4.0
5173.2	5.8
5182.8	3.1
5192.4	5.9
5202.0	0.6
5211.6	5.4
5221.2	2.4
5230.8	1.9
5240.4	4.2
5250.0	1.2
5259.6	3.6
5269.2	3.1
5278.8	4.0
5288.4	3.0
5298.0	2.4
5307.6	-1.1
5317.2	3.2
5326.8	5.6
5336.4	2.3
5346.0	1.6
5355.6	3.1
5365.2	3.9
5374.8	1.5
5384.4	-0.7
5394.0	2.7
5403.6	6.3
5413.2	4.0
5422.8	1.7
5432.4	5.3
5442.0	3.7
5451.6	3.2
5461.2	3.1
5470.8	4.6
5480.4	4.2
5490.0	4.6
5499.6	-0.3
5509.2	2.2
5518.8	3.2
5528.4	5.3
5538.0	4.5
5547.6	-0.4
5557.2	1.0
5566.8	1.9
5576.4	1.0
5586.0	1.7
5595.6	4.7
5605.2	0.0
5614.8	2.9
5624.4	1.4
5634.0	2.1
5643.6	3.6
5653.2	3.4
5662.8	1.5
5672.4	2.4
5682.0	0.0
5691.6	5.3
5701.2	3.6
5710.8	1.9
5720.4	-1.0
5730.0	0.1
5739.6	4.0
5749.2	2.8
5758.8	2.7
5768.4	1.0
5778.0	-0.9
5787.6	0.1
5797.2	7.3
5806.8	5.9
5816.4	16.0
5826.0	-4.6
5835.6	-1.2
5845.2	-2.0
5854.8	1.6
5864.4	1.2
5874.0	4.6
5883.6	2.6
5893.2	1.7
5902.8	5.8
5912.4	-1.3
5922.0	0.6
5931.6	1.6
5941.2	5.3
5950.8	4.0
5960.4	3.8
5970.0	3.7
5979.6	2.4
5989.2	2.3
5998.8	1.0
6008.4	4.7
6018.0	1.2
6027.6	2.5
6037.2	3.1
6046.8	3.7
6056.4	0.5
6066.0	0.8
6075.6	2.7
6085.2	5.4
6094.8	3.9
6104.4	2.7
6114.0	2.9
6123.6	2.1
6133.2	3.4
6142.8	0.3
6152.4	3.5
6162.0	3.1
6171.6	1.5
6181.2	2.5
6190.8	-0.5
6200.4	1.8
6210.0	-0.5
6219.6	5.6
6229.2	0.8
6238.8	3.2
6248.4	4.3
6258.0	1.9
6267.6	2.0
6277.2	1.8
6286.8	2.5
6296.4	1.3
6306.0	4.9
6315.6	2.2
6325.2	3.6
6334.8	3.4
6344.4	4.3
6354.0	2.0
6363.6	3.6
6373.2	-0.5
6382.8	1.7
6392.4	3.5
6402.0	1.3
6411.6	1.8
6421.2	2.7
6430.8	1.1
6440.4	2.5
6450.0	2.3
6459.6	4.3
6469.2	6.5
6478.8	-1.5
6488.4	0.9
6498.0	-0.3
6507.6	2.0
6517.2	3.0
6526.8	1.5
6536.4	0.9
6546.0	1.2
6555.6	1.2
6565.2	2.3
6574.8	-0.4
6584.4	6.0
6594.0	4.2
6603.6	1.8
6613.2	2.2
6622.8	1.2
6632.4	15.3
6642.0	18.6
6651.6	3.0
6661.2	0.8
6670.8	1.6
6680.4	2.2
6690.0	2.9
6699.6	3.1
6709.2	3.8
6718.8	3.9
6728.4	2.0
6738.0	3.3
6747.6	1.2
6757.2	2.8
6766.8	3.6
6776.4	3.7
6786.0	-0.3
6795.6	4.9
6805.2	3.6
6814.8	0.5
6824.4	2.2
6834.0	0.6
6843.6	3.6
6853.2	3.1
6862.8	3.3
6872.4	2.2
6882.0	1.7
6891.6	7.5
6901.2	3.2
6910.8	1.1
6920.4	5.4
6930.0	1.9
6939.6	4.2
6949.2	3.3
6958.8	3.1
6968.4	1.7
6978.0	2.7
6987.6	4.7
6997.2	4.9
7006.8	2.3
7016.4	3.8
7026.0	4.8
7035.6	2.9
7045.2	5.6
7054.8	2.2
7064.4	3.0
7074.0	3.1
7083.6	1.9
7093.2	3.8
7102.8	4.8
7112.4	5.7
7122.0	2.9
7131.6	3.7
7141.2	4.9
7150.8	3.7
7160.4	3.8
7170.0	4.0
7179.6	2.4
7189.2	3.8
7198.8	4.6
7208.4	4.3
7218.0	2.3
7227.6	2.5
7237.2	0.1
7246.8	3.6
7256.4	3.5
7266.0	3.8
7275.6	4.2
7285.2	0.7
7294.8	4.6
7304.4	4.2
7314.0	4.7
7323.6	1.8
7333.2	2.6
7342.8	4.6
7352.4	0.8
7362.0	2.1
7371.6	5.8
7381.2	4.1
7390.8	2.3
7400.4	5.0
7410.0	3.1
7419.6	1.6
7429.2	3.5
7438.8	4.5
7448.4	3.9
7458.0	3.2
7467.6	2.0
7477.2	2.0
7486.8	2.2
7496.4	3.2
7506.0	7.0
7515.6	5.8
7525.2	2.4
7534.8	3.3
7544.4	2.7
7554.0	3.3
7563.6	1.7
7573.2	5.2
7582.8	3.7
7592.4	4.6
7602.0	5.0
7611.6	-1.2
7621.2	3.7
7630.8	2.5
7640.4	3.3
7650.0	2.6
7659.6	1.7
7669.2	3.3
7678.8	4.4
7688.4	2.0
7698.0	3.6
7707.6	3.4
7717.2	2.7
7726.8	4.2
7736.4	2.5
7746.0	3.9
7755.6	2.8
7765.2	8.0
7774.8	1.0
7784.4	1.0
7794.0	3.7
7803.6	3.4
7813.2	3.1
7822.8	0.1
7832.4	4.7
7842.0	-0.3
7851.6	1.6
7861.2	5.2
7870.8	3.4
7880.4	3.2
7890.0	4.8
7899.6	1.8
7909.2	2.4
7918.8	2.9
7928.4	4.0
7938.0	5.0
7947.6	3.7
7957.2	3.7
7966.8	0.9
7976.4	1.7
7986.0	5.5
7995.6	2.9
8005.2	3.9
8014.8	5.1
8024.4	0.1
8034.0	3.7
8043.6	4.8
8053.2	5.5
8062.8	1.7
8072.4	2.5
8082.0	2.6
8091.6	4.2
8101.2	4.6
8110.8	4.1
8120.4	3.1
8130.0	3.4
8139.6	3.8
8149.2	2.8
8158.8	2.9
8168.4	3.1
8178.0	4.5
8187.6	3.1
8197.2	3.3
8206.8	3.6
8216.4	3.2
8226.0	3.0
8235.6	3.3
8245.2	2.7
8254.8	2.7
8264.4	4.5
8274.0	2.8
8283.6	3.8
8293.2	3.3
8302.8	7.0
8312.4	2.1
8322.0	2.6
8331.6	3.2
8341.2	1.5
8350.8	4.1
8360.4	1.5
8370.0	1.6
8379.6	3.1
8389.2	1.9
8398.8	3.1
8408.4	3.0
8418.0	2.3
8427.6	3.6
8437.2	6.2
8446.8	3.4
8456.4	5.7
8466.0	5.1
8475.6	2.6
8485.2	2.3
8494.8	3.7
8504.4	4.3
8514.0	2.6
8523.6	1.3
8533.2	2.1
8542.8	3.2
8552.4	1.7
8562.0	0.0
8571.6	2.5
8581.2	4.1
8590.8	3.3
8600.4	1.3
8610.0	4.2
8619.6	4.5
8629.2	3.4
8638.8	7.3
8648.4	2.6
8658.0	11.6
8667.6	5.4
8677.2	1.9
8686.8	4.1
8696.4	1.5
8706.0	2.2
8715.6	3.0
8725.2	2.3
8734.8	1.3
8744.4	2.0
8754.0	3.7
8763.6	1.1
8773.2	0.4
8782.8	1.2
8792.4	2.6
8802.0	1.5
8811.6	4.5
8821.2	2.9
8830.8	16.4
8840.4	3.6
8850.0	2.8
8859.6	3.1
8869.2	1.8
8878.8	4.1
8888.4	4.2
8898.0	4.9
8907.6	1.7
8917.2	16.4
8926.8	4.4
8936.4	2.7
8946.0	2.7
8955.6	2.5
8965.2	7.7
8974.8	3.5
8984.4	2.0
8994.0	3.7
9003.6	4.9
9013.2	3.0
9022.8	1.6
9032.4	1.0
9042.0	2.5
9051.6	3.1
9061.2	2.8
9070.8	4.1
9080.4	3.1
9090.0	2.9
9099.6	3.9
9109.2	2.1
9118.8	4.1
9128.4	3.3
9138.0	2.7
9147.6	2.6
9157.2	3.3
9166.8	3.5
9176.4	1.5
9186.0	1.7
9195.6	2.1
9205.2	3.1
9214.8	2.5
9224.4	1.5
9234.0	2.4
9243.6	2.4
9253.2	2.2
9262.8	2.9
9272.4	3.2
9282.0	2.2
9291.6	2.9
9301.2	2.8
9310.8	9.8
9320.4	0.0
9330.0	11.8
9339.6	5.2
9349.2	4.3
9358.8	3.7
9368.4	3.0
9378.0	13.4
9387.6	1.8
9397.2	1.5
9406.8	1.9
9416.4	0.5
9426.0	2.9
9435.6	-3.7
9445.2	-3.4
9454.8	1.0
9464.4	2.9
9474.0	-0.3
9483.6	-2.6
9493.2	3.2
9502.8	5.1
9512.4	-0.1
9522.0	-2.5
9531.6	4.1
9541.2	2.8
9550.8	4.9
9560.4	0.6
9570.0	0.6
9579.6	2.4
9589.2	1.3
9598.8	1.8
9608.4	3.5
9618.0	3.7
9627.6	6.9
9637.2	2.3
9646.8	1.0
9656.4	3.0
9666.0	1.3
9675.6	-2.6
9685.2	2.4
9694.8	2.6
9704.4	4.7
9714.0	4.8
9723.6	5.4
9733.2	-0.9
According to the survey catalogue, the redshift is 0.780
